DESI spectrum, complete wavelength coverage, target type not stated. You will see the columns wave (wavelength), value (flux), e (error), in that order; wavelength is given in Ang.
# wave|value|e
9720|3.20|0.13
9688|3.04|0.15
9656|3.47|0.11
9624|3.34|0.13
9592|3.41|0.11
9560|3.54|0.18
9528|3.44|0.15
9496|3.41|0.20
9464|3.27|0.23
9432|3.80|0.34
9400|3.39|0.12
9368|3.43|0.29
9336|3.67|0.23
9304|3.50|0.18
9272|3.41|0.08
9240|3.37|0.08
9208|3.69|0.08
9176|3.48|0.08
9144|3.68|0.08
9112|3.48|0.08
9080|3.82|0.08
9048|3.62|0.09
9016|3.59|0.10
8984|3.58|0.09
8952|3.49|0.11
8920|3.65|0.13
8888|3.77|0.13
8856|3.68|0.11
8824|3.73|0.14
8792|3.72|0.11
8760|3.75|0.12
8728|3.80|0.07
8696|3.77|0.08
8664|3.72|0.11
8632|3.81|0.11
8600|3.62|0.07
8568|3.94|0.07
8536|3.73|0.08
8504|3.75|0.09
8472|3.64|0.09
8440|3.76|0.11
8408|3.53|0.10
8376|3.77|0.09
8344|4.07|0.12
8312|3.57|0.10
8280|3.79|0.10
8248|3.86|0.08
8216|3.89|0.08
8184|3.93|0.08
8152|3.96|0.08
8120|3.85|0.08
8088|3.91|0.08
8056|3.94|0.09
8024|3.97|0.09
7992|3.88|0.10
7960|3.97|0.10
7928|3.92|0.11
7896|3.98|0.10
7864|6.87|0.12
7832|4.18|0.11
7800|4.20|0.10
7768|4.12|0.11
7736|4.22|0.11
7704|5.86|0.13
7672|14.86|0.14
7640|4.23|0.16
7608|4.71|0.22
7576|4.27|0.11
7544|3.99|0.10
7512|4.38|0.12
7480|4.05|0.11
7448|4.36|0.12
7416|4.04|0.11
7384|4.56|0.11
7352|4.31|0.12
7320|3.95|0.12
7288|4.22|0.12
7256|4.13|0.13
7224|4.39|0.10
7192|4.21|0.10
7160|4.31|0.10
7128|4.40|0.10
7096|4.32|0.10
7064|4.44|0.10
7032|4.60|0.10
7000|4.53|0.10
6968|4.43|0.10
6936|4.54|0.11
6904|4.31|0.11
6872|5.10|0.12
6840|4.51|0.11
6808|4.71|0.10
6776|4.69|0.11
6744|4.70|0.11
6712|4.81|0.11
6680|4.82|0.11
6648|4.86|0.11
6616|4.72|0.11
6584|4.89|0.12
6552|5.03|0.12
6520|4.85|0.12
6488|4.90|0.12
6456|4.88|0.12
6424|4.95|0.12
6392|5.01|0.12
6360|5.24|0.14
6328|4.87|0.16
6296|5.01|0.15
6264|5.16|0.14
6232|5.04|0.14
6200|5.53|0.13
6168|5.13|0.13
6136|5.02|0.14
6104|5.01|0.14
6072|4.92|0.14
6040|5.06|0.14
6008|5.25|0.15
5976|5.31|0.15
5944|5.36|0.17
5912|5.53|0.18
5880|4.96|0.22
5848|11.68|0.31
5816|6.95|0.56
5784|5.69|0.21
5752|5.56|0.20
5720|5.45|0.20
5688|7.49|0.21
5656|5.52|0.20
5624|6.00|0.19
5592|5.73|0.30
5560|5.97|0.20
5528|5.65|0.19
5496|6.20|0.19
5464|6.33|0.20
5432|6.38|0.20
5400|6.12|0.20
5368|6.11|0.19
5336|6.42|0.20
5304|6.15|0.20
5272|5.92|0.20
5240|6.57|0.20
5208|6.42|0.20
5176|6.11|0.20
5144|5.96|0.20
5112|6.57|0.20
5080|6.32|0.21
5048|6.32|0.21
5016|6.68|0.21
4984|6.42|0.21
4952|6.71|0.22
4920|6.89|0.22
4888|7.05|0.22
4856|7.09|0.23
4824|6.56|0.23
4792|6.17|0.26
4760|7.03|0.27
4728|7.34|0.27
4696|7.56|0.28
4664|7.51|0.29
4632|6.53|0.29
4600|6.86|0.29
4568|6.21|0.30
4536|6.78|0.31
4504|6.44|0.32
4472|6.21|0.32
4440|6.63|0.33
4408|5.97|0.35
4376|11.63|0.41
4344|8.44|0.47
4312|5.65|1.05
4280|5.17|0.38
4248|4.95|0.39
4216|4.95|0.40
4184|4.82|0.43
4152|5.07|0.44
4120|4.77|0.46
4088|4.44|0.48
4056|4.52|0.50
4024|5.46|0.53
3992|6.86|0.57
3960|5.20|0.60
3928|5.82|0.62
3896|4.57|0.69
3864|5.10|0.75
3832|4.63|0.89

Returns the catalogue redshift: 0.170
